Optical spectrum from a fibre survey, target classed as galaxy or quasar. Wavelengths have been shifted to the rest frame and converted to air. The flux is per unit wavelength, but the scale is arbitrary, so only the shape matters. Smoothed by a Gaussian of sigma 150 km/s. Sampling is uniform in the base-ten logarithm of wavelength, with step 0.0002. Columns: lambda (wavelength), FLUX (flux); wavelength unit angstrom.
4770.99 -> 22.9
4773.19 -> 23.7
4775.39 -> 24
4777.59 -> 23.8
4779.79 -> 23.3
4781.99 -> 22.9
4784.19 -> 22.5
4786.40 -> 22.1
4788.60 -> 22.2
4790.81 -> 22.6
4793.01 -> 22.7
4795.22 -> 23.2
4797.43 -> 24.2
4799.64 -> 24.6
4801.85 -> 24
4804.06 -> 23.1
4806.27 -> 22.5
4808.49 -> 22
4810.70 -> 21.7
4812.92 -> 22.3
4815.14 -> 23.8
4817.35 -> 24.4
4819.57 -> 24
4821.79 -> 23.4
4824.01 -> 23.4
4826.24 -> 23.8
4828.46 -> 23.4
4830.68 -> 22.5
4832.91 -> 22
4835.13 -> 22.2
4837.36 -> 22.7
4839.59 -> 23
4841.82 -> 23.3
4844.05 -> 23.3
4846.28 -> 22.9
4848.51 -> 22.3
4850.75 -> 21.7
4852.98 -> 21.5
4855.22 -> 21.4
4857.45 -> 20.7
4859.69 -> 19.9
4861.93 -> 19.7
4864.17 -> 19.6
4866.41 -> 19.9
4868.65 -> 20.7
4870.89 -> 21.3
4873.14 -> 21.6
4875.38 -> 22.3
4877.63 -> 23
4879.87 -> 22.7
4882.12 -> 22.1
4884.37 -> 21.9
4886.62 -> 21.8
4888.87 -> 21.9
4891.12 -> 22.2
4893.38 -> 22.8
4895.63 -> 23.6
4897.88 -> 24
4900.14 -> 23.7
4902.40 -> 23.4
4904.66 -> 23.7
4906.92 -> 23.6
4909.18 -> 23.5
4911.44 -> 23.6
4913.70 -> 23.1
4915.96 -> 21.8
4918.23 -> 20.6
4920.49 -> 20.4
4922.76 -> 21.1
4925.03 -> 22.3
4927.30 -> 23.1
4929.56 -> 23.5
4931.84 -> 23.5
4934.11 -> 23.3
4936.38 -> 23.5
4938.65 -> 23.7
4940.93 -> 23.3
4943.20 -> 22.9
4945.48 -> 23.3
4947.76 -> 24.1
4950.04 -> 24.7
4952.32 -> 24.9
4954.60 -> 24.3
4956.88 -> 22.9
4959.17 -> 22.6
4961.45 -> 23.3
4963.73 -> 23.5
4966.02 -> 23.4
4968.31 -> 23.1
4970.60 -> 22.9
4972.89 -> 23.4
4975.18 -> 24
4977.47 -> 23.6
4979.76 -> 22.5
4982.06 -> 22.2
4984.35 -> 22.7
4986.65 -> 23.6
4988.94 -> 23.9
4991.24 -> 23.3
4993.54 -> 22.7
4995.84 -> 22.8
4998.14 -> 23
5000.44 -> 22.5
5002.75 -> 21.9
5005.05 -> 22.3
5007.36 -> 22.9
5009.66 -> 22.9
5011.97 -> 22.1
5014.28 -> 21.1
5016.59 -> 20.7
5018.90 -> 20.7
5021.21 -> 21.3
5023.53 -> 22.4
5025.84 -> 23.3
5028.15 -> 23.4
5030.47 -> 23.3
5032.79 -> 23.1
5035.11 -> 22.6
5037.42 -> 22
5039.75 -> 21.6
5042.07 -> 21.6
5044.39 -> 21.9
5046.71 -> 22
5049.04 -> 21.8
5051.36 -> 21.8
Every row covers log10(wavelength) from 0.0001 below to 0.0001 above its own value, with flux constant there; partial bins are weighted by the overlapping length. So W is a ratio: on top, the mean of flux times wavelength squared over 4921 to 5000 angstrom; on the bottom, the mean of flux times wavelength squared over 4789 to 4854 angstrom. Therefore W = 1.1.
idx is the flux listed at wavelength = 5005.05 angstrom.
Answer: 22.3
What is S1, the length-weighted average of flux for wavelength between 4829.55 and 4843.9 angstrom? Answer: 22.7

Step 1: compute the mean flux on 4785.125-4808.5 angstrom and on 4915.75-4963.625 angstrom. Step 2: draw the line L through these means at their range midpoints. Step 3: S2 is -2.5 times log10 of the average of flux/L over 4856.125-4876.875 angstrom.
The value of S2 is 0.118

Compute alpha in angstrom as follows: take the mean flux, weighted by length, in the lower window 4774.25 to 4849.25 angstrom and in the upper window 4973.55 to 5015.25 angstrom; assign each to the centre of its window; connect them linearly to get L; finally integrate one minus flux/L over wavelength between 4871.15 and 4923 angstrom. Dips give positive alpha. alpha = 0.9 angstrom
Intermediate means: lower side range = 23.1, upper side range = 22.8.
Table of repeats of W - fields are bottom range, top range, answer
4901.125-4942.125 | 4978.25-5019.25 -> 1.02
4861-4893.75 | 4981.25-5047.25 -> 1.10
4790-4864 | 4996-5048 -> 1.06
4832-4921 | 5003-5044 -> 1.06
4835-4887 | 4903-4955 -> 1.09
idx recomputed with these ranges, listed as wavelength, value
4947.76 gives 24.1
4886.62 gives 21.8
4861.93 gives 19.7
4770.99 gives 22.9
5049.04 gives 21.8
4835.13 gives 22.2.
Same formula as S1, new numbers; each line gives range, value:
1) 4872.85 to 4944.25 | 22.8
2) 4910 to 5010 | 23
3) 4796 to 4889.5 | 22.3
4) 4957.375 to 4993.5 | 23.2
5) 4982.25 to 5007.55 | 22.8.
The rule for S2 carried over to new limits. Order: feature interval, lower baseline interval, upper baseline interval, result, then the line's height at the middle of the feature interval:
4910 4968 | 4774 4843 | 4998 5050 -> -0.03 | 22.5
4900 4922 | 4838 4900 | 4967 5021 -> -0.02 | 22.2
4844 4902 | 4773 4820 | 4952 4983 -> 0.07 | 23.2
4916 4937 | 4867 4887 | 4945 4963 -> 0.04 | 23.1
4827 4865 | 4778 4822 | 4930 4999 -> 0.06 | 23.2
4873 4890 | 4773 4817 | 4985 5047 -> 0.03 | 22.8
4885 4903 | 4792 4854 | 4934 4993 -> 0.02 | 23.2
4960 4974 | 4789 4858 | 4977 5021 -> -0.03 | 22.5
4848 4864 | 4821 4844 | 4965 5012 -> 0.10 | 23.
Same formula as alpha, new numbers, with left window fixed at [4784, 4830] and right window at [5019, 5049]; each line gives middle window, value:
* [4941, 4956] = -0.9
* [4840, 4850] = 0.0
